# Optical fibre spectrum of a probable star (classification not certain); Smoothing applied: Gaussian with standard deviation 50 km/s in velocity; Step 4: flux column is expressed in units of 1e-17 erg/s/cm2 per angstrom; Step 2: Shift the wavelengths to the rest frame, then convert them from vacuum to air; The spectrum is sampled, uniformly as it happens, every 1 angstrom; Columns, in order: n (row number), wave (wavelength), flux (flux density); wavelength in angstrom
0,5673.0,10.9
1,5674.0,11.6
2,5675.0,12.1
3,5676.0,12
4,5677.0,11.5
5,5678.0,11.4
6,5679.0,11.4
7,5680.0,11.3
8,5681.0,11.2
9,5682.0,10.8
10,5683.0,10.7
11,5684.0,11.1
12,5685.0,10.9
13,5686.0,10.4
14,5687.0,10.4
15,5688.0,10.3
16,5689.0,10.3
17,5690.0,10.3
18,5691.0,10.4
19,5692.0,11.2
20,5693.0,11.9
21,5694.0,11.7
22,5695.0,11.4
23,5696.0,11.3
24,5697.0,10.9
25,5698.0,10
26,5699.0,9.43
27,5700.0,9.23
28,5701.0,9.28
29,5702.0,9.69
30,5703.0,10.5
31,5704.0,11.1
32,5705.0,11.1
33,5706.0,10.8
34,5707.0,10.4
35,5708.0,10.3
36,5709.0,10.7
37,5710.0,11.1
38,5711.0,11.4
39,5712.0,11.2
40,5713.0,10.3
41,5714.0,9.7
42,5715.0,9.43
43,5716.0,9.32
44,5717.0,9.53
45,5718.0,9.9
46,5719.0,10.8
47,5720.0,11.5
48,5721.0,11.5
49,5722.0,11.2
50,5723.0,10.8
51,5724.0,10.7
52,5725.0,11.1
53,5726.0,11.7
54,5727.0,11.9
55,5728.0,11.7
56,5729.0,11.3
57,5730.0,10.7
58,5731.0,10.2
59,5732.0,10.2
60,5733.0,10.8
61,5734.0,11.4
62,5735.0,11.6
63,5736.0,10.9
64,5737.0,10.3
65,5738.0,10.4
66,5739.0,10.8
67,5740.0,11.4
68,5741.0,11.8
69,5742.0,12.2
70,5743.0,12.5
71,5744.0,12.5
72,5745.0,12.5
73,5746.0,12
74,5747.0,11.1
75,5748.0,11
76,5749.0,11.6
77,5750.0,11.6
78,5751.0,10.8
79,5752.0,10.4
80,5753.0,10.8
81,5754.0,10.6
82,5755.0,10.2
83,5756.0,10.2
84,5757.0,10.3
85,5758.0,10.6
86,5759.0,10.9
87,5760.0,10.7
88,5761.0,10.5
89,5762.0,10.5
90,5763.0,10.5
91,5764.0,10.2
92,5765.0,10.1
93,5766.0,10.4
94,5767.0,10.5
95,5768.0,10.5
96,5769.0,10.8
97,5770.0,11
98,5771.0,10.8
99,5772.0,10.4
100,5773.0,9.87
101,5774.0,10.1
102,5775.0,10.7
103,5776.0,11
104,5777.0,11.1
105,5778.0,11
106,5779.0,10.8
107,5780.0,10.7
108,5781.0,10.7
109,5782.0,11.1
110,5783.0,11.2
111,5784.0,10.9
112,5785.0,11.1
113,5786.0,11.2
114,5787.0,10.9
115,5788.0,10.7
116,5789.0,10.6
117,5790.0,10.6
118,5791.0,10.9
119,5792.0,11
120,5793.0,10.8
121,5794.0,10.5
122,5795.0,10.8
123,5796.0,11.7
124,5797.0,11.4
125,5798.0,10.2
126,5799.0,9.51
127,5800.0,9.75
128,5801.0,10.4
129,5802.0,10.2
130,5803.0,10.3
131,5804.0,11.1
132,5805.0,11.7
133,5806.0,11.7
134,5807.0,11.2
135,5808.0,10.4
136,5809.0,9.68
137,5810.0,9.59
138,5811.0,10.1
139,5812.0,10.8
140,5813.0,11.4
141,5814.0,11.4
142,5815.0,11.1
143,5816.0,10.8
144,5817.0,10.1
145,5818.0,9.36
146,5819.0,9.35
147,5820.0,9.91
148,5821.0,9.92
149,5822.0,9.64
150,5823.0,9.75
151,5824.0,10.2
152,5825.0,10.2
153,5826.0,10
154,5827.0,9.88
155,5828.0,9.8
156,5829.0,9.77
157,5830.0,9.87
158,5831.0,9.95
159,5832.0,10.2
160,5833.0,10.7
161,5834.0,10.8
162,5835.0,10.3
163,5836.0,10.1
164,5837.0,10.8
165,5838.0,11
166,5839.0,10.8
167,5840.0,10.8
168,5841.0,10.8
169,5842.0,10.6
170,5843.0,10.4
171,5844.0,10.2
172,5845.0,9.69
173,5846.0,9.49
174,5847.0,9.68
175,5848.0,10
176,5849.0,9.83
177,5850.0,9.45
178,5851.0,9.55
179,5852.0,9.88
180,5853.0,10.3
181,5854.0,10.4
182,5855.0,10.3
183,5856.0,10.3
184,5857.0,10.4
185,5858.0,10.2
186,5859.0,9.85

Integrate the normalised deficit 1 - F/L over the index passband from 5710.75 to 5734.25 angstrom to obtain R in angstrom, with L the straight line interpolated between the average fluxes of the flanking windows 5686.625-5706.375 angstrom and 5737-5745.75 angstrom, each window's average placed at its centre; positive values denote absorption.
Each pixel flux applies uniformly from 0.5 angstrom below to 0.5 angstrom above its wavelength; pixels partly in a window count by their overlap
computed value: 1.0 angstrom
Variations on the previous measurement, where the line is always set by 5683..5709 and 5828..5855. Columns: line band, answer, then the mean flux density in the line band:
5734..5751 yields -1.68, 11.5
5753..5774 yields -0.15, 10.5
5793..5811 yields -0.50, 10.6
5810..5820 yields -0.14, 10.4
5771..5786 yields -0.60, 10.8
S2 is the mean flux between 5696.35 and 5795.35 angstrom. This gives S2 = 10.8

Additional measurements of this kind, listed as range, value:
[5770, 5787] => 10.8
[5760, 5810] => 10.7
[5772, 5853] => 10.4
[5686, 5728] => 10.6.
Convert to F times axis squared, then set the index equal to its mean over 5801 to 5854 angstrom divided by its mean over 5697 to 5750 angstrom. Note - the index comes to 0.98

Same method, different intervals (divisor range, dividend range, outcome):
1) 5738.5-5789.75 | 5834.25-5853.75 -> 0.96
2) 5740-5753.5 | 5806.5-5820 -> 0.92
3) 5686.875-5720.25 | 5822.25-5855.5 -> 1.02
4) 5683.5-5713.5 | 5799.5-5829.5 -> 1.01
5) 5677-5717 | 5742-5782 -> 1.05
